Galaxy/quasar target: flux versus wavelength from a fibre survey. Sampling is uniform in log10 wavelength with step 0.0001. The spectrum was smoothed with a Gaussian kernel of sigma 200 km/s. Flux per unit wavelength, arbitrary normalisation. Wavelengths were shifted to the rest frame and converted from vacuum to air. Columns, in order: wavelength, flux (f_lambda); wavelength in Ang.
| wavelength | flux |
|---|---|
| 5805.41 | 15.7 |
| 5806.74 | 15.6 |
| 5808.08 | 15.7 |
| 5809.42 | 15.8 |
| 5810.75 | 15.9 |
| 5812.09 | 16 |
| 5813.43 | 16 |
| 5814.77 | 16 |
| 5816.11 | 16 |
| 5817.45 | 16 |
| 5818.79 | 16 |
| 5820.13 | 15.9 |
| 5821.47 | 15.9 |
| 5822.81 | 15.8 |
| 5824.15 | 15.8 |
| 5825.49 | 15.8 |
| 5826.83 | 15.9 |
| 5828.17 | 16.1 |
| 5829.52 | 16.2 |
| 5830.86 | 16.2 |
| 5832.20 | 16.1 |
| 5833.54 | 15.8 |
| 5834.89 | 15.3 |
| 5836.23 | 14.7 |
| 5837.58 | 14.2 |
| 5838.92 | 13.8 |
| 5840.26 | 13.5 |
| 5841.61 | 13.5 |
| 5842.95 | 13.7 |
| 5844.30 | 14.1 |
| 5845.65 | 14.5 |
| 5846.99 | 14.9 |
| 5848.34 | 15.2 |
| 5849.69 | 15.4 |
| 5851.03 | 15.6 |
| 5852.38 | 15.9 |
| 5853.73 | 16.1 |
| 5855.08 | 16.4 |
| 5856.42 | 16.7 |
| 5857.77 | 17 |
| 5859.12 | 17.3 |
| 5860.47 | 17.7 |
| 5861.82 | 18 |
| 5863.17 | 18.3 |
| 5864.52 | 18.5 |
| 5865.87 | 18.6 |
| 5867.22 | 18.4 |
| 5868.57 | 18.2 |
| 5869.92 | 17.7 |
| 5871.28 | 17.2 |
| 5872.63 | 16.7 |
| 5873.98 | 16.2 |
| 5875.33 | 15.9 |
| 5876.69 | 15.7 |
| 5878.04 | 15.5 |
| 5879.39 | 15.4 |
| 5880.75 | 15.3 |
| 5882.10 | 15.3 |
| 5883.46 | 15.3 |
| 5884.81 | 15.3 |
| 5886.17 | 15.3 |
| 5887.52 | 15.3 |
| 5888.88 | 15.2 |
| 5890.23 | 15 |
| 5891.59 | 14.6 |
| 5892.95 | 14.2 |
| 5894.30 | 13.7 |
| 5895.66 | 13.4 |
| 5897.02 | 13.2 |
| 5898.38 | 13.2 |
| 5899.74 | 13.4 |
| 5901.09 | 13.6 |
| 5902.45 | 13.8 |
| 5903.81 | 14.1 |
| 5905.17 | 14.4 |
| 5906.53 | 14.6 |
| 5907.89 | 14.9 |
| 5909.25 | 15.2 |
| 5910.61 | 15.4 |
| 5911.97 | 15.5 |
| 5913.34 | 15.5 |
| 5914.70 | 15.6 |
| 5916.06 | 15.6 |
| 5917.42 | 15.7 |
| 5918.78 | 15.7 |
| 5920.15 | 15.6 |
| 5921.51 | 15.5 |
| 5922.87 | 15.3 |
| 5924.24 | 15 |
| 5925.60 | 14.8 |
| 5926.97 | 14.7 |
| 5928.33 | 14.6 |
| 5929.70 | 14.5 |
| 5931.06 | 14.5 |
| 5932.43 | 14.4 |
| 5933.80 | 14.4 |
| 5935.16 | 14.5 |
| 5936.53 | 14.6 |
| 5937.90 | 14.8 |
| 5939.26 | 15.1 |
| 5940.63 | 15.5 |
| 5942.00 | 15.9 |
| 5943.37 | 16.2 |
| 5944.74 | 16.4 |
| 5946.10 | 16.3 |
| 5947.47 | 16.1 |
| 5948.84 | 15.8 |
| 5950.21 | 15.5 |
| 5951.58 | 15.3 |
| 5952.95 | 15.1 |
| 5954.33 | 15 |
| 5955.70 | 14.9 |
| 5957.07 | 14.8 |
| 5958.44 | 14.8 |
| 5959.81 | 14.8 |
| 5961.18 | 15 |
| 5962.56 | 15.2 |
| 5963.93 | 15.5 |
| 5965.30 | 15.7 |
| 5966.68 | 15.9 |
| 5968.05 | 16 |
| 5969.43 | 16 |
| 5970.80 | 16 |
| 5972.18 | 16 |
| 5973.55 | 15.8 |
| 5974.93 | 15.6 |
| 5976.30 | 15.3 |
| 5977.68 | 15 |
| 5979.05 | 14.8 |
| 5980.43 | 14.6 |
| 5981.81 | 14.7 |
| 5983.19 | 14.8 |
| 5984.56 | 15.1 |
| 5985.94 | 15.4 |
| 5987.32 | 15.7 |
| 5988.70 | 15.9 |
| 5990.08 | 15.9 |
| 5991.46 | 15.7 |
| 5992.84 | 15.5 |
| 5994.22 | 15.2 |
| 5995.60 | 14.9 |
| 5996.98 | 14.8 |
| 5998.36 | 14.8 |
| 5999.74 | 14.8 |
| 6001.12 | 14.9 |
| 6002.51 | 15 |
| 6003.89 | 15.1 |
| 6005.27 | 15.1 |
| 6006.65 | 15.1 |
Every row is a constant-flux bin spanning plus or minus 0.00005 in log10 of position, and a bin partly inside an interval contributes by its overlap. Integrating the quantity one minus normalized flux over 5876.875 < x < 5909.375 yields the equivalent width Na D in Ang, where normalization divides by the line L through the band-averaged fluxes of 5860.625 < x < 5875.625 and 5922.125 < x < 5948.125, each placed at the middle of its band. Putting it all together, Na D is 4.2 Ang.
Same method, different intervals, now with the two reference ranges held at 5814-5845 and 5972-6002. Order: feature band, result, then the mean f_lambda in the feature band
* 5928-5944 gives 0.3 Ang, 14.9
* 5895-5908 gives 1.2 Ang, 13.8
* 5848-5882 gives -3.2 Ang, 16.7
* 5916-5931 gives 0.1 Ang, 15.1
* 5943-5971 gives -0.5 Ang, 15.5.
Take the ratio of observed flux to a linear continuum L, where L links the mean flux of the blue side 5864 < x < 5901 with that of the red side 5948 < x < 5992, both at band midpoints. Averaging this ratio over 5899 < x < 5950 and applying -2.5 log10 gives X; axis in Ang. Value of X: 0.03 mag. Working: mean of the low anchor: 15.6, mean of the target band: 15.1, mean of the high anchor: 15.4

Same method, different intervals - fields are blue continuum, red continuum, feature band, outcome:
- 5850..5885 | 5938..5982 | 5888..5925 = 0.10 mag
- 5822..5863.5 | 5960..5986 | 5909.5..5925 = 0.00 mag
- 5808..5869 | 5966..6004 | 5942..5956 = -0.01 mag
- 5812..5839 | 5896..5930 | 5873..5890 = -0.03 mag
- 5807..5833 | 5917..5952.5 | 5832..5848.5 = 0.10 mag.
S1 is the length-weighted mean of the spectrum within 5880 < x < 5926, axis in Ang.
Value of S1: 14.8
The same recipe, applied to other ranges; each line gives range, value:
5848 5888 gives 16.5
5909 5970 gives 15.3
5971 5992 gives 15.4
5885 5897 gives 14.5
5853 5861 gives 16.8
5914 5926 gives 15.4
